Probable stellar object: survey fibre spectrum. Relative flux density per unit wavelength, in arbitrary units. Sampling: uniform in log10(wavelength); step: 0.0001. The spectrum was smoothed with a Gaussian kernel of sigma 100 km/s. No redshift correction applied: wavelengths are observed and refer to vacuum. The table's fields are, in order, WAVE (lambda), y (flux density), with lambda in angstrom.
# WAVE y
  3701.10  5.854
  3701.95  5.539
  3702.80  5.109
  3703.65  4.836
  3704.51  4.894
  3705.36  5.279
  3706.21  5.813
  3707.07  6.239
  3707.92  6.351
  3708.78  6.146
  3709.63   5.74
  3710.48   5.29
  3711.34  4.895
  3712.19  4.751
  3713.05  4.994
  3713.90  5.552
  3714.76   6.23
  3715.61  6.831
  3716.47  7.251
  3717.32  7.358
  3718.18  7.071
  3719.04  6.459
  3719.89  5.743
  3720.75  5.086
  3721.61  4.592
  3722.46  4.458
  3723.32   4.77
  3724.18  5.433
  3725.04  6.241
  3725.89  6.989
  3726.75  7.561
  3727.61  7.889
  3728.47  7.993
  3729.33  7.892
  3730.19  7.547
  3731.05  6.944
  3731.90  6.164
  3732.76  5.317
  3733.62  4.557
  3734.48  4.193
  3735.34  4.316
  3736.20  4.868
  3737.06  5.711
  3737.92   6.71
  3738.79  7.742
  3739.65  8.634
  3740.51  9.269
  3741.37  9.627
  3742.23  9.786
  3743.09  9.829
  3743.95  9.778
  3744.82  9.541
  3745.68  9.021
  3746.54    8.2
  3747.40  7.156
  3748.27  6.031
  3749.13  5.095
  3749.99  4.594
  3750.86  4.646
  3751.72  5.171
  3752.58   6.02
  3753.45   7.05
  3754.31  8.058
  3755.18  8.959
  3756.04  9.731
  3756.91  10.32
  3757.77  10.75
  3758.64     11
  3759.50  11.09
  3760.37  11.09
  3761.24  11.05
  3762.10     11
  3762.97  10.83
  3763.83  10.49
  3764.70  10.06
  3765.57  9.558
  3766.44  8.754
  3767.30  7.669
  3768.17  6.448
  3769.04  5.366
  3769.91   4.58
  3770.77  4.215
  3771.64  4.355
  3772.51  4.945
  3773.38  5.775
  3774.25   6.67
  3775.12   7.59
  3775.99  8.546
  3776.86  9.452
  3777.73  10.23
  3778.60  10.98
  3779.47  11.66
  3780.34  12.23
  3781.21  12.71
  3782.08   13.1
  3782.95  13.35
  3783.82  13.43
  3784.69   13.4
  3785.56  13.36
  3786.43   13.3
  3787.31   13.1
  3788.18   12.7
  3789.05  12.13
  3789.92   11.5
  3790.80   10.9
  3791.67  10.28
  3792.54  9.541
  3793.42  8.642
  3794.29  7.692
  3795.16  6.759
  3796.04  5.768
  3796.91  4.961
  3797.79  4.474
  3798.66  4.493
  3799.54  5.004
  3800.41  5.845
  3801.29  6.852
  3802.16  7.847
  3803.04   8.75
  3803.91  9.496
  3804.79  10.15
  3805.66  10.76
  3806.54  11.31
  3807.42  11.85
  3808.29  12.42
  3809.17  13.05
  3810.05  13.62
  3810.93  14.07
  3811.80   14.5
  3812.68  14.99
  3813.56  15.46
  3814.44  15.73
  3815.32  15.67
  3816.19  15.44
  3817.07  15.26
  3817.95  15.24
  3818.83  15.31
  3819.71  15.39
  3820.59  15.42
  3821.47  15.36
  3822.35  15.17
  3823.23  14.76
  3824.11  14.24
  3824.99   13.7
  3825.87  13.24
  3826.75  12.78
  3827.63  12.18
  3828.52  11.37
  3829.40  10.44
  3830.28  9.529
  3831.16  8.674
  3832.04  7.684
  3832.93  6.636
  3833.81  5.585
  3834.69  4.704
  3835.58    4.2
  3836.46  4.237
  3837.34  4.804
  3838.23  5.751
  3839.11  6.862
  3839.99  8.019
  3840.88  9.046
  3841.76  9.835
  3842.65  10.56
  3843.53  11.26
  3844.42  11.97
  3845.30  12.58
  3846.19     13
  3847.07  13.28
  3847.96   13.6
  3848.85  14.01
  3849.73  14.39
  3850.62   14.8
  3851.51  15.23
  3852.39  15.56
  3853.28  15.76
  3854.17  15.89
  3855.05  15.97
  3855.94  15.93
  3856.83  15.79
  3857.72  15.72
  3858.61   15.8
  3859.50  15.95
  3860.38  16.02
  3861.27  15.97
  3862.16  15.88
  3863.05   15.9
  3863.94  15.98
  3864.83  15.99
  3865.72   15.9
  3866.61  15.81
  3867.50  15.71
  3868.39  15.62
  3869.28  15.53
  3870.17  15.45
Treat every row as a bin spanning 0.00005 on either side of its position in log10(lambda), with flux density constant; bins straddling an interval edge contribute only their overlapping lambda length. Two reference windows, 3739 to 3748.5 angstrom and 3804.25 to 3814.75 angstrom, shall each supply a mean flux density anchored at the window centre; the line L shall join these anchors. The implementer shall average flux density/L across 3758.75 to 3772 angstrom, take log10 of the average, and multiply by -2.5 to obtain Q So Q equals 0.19 mag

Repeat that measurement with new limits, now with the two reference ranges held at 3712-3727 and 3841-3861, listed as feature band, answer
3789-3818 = 0.077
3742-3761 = -0.047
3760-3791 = -0.044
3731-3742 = 0.088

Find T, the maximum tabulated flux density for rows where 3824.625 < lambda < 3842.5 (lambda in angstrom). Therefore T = 13.7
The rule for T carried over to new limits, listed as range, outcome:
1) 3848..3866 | 16.02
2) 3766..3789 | 13.43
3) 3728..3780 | 11.66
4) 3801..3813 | 14.99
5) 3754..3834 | 15.73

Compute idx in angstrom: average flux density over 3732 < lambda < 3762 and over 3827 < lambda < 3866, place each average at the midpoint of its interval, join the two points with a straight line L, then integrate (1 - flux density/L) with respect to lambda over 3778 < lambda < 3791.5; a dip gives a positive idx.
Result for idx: -4.4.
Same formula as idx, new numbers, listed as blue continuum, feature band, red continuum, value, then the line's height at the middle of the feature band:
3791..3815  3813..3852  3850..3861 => 3.6 angstrom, 13.1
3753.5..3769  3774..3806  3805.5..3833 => 4.7 angstrom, 11.4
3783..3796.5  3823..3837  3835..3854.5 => 1.9 angstrom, 11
